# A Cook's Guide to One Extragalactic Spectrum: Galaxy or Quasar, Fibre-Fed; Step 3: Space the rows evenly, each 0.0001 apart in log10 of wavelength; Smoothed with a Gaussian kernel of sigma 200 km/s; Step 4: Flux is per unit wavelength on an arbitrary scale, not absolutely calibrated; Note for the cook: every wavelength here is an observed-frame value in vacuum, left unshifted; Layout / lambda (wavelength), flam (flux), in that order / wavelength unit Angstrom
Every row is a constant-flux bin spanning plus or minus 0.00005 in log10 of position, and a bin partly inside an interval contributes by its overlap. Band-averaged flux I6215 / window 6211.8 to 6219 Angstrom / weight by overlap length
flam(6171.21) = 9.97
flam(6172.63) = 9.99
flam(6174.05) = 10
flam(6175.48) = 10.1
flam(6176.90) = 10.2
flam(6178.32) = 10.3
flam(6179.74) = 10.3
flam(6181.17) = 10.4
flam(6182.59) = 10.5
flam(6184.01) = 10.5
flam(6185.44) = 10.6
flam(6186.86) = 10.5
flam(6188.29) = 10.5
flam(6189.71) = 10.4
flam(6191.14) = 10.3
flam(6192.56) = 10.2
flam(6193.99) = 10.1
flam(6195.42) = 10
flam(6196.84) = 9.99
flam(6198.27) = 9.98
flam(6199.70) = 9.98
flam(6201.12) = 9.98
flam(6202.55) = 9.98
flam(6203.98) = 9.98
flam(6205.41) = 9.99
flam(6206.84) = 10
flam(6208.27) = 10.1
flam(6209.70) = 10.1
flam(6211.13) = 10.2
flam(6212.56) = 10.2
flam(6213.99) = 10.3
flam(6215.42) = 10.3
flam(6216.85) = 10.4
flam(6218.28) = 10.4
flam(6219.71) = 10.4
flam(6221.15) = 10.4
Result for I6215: 10.3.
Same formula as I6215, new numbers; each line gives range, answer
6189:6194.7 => 10.2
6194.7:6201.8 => 9.99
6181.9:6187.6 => 10.5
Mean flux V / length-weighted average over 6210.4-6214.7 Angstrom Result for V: 10.2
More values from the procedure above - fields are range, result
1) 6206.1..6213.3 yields 10.1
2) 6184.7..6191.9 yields 10.5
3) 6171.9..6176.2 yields 10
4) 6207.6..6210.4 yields 10.1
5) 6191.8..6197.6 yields 10.1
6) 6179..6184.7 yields 10.4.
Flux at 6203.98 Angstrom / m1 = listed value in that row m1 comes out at 9.98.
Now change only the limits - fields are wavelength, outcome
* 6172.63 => 9.99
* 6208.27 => 10.1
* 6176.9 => 10.2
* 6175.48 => 10.1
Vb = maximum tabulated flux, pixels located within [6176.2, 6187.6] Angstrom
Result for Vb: 10.6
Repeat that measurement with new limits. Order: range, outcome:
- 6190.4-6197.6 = 10.3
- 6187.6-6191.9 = 10.5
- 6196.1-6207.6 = 10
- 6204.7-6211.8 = 10.2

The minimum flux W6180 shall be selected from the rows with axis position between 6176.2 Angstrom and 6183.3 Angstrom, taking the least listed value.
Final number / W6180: 10.2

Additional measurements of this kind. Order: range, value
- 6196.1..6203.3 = 9.98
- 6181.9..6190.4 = 10.4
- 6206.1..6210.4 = 10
